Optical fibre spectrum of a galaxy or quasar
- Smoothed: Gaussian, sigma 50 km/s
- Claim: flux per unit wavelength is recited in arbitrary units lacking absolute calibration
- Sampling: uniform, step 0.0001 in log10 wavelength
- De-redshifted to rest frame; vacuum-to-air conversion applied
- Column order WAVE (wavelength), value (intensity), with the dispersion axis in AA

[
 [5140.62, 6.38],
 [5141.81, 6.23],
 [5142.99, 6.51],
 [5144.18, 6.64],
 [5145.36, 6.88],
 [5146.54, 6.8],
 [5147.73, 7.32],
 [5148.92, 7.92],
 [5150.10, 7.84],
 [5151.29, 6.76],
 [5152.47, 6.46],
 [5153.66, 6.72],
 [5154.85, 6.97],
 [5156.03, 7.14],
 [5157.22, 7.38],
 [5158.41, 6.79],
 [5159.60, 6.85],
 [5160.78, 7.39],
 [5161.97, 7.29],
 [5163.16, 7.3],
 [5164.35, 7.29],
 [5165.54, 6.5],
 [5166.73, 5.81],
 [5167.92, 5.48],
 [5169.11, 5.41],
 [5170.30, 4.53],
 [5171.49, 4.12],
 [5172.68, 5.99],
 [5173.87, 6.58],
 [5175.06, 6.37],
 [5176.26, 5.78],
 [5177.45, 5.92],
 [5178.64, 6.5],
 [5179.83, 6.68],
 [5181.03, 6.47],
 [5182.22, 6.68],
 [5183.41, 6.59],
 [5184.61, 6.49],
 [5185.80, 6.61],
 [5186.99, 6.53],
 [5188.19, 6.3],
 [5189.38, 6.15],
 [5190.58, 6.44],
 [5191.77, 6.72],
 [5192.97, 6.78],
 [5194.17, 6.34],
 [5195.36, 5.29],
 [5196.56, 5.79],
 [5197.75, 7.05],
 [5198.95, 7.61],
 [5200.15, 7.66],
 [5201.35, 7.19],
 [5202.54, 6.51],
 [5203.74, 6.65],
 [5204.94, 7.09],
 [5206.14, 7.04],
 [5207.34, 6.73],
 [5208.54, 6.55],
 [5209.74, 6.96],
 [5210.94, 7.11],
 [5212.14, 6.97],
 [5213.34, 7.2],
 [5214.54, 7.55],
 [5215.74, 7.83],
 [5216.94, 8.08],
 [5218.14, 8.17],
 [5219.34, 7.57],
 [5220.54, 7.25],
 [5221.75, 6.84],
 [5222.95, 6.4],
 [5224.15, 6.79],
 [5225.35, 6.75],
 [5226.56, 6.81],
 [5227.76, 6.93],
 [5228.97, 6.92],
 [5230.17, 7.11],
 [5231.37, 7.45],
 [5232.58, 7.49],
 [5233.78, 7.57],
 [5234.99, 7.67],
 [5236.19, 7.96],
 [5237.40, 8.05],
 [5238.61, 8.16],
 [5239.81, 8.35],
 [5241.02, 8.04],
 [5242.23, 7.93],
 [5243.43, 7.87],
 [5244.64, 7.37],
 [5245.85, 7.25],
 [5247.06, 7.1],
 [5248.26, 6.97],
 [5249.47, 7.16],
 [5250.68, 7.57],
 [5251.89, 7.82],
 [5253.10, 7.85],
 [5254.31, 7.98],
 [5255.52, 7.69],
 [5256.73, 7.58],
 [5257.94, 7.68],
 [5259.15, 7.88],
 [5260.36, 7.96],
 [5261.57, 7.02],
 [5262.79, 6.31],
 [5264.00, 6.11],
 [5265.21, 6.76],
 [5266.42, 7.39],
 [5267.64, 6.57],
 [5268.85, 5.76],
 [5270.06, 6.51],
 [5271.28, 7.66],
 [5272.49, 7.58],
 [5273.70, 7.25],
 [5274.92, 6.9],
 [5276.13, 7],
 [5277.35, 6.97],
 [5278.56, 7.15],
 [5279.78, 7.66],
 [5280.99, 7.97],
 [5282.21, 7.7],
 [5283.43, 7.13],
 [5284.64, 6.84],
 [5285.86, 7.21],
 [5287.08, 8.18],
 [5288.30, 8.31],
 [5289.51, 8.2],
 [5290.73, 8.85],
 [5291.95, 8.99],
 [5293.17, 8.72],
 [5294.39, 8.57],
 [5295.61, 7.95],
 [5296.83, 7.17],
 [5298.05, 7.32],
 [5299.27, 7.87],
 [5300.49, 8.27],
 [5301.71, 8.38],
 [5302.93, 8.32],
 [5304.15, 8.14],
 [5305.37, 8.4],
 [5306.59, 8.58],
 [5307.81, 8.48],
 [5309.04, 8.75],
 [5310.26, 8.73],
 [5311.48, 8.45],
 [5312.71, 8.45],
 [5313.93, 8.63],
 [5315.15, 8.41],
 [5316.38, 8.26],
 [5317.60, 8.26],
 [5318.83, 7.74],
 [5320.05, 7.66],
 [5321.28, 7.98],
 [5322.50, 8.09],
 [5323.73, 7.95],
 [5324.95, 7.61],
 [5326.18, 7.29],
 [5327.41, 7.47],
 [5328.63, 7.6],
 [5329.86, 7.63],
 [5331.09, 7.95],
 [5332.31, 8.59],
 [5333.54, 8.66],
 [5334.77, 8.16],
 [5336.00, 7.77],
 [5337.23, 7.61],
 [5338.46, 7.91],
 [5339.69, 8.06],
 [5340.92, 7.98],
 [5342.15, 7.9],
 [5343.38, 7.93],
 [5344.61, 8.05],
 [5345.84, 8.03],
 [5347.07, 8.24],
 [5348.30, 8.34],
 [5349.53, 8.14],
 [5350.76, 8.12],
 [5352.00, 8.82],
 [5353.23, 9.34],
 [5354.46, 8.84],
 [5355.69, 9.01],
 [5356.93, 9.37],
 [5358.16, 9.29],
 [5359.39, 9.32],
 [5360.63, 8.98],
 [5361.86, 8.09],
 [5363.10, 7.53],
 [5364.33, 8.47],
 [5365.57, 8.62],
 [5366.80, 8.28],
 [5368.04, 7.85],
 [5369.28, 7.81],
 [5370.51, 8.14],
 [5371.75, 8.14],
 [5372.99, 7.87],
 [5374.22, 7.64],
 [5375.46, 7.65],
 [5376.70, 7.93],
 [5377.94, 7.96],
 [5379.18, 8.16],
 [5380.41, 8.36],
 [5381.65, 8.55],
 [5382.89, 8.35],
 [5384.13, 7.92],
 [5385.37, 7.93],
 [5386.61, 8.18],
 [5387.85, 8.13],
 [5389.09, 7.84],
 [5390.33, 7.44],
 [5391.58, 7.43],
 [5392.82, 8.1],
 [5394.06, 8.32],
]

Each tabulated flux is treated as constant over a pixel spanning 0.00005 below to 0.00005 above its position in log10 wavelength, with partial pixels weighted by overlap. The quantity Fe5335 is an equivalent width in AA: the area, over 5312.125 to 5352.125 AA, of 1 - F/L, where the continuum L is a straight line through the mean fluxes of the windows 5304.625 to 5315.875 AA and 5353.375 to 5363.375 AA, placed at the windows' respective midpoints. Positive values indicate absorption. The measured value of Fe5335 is 3.0 AA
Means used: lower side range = 8.53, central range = 8.03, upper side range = 8.87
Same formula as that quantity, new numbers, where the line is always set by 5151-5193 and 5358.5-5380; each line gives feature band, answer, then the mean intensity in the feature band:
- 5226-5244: -1.64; 7.62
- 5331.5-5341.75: -0.27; 8.08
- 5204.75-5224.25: -1.12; 7.2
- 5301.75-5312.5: -1.21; 8.47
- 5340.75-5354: -0.51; 8.28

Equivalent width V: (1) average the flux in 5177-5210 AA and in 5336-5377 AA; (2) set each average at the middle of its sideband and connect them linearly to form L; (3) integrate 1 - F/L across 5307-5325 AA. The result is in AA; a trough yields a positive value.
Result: -0.89 AA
